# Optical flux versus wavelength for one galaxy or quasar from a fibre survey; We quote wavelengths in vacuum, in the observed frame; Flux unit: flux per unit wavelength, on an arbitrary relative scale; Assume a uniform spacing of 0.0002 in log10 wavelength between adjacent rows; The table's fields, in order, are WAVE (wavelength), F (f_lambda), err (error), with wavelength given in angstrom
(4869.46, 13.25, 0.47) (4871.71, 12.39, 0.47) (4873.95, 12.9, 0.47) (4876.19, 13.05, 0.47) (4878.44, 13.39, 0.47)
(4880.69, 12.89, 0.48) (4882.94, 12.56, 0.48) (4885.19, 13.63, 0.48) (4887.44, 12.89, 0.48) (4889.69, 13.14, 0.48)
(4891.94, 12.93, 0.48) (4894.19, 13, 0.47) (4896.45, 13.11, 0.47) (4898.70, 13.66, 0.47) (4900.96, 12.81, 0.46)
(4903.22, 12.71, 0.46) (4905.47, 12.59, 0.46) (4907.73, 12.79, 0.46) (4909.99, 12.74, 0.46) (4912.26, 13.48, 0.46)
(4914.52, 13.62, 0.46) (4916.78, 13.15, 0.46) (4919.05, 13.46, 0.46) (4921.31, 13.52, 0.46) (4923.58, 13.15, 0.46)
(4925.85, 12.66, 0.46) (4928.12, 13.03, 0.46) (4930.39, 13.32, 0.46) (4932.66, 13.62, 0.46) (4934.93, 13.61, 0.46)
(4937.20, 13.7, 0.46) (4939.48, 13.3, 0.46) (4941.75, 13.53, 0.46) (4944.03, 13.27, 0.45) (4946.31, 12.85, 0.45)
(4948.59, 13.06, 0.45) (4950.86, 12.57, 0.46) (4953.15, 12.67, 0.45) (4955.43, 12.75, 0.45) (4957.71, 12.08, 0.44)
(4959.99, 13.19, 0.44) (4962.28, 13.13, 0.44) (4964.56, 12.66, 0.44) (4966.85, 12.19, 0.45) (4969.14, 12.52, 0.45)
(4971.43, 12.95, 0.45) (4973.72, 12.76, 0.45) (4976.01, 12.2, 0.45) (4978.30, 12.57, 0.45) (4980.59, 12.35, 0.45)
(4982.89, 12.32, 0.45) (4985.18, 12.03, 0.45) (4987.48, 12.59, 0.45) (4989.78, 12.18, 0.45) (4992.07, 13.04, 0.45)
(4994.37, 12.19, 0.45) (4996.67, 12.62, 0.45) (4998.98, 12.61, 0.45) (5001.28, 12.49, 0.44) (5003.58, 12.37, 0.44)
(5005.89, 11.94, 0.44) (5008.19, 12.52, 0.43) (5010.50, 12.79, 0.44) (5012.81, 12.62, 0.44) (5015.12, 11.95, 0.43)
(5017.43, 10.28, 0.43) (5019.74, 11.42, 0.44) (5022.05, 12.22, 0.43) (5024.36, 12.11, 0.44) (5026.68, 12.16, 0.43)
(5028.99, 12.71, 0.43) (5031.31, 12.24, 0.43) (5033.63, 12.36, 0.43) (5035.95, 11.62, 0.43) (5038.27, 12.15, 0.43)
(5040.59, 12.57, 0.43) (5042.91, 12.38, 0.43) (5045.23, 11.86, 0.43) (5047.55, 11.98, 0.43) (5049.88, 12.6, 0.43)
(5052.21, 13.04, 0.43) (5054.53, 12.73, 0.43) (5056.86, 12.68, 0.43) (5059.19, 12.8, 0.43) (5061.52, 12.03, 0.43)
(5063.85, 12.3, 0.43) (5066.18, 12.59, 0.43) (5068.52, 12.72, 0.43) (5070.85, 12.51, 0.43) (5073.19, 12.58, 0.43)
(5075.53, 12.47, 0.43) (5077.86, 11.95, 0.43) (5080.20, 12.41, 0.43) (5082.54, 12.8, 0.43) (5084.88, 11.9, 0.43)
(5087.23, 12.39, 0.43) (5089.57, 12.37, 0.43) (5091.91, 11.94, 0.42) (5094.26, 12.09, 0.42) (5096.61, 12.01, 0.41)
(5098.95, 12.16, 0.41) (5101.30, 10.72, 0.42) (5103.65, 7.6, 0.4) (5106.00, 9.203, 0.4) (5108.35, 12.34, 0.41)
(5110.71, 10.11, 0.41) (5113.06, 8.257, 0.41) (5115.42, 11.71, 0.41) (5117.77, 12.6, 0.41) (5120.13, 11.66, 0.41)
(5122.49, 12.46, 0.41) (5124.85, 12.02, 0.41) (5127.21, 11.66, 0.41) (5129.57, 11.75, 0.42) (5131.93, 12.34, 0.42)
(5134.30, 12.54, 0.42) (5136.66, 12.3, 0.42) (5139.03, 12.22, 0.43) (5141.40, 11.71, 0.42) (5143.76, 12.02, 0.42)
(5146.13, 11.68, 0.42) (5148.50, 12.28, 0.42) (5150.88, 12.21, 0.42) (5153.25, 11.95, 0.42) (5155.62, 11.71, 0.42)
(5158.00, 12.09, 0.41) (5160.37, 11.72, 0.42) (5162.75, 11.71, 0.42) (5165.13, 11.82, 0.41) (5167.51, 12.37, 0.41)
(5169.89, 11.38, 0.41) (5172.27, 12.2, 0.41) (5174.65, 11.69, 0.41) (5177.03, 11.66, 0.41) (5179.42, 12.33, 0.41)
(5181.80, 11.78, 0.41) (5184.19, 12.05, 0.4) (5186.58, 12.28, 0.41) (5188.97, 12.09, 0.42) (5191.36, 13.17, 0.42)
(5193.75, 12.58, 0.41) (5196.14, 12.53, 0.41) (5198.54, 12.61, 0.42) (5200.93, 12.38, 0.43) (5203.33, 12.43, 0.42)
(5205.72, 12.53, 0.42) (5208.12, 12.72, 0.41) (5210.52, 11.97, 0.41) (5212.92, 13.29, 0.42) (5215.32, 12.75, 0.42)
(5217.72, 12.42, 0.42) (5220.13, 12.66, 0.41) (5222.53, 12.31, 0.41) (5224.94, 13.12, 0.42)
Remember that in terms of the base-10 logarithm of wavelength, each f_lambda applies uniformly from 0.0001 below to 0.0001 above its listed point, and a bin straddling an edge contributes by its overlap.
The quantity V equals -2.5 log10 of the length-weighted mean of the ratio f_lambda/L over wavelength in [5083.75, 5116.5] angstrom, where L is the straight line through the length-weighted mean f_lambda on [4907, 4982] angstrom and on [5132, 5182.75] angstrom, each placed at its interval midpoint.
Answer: 0.11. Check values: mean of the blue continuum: 13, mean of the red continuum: 12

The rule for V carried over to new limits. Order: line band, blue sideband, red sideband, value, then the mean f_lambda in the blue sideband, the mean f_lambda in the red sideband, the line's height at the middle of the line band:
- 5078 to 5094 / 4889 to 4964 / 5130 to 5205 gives 0.02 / 13.1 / 12.1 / 12.5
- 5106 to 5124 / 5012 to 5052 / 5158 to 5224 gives 0.09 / 12.1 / 12.3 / 12.2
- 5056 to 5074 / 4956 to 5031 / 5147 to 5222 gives -0.02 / 12.4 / 12.2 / 12.3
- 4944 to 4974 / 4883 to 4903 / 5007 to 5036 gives -0.01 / 13.1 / 12.1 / 12.6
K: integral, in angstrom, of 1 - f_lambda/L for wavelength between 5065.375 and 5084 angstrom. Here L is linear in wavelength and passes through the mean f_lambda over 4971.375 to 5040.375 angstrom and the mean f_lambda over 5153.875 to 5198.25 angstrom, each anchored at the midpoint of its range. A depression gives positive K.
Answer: -0.5 angstrom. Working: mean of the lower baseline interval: 12.3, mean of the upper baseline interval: 12.1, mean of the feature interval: 12.5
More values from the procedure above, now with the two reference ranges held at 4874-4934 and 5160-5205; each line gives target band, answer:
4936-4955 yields -0.2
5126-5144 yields 0.4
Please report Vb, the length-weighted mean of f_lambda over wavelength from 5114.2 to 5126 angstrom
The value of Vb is 12.1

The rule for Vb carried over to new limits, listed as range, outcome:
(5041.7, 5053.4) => 12.4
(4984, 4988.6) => 12.3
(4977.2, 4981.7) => 12.5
